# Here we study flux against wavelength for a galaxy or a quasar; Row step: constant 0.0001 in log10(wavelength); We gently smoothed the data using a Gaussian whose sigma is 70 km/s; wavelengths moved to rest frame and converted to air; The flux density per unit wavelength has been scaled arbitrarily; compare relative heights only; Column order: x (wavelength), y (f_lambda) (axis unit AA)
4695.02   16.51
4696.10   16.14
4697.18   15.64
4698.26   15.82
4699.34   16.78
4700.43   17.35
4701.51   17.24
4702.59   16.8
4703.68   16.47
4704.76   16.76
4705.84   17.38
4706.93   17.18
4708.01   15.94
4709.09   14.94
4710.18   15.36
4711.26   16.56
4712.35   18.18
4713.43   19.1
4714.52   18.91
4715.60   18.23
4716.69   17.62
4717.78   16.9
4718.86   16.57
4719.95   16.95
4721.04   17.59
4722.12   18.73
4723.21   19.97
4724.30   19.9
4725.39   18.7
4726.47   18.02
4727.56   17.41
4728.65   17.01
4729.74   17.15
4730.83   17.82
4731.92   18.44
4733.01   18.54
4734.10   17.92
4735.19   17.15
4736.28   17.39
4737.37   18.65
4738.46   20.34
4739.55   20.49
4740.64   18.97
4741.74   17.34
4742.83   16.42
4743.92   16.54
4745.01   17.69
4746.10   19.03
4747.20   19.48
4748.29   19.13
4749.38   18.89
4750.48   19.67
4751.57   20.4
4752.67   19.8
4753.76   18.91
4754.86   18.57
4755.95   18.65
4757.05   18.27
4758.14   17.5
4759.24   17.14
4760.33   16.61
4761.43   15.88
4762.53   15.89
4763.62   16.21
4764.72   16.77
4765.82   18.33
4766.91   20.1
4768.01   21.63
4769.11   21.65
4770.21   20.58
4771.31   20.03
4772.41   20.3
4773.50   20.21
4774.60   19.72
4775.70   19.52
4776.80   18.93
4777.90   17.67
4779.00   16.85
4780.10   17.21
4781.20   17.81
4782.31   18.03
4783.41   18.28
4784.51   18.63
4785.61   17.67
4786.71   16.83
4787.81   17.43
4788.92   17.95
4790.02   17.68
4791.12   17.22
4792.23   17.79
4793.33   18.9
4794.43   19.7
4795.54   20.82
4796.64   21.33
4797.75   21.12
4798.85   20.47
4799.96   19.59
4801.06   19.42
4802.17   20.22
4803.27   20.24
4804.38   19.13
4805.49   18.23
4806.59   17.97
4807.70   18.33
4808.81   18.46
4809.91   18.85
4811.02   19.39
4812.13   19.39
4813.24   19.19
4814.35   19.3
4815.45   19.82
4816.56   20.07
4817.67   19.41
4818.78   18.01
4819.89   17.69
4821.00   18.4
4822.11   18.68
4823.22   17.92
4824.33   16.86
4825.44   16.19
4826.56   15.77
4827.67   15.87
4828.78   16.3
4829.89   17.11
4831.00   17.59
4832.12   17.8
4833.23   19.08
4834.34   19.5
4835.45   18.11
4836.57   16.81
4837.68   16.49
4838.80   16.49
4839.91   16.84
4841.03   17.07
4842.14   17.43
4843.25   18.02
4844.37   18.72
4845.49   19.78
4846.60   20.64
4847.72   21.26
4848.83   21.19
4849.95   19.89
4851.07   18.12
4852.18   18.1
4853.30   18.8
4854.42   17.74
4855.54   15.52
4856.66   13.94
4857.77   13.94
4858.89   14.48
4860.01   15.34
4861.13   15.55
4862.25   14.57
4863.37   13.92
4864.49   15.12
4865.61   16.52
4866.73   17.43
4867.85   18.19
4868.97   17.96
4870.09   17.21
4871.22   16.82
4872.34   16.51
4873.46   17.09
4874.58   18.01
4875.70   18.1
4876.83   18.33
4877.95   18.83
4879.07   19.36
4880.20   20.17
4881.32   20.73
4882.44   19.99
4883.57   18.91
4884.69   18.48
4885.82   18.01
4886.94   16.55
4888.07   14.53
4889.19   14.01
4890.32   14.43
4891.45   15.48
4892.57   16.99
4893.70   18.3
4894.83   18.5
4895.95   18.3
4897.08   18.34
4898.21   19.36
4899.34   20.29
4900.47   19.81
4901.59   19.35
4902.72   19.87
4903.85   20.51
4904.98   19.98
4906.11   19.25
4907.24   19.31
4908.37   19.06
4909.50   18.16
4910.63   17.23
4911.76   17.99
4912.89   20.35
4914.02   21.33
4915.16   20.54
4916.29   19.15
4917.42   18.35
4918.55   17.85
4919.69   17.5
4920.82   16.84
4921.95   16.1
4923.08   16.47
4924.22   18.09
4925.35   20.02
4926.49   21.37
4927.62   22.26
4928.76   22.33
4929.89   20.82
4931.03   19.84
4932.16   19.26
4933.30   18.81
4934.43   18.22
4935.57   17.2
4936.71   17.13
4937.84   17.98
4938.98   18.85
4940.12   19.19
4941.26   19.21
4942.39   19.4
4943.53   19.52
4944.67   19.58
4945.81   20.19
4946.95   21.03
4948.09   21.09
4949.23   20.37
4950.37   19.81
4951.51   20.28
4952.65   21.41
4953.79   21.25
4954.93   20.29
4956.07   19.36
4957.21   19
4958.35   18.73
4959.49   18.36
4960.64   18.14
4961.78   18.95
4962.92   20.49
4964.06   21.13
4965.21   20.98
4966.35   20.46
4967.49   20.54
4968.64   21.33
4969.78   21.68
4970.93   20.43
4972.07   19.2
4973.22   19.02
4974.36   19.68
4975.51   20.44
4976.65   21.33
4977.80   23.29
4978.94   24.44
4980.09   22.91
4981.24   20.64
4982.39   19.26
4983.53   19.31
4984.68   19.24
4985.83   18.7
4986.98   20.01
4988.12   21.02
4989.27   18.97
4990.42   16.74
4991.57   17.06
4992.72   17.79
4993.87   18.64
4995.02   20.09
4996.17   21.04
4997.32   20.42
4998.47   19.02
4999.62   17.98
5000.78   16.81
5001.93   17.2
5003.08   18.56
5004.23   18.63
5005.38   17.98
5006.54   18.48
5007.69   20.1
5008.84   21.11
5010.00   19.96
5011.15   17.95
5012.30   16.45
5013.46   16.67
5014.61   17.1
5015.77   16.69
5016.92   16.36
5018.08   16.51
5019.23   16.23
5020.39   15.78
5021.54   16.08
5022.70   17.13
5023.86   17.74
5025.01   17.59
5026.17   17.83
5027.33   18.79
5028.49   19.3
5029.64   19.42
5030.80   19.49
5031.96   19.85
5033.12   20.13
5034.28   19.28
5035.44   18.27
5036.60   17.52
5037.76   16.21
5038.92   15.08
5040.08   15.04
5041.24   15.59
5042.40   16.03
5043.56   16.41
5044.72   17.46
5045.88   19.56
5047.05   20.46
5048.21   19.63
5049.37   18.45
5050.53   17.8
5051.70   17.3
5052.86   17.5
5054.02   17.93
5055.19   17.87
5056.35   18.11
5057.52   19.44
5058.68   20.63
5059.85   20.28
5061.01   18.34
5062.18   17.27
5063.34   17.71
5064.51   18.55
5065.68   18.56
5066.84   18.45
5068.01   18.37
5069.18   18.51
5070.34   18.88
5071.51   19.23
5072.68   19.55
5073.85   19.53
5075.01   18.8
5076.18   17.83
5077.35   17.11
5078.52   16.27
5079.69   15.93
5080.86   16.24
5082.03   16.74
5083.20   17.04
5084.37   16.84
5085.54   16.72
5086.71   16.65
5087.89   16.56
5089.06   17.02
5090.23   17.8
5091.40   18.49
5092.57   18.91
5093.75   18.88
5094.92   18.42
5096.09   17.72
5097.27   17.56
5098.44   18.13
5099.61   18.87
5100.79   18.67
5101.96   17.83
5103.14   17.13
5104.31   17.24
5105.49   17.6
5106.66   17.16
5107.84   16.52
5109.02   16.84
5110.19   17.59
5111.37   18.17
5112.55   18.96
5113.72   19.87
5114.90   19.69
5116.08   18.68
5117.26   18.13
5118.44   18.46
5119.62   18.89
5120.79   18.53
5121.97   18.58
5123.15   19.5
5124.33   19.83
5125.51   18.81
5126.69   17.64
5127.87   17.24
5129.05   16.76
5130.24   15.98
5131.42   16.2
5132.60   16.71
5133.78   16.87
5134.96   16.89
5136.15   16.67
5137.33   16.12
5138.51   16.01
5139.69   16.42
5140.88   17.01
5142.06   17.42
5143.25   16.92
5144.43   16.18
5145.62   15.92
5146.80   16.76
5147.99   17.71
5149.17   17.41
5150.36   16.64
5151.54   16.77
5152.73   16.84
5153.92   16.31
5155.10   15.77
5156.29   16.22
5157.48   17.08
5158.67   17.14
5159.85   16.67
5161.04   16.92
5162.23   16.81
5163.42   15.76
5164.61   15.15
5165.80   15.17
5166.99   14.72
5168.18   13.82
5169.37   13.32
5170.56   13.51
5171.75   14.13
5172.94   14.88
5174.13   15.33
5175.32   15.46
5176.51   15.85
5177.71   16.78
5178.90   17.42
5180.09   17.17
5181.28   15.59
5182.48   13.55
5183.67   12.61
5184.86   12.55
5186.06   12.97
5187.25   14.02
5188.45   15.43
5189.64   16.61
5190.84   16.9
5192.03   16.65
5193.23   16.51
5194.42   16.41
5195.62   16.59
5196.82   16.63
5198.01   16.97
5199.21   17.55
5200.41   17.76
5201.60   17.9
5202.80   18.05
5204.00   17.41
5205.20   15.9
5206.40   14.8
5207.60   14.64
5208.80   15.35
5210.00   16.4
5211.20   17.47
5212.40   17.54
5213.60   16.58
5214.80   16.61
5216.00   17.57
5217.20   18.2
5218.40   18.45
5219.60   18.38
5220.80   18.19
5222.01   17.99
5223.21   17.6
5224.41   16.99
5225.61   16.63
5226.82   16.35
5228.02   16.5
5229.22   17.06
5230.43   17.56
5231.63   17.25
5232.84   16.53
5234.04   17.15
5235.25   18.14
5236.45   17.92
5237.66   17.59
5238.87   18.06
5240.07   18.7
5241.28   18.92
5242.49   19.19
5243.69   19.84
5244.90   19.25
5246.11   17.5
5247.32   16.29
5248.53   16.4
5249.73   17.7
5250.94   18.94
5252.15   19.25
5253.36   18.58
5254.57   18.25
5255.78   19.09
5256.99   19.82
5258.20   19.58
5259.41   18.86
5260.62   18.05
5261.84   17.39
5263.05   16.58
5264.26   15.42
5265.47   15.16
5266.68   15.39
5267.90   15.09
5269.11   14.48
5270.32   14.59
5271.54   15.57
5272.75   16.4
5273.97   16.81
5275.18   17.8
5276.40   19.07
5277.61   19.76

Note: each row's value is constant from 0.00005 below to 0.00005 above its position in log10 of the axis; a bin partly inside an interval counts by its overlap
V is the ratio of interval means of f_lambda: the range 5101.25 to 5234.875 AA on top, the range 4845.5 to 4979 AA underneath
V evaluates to 0.89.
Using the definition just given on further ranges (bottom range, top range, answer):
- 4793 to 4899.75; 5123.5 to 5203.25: 0.90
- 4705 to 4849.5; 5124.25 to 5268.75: 0.91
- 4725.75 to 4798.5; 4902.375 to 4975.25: 1.05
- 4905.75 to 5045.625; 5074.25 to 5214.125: 0.88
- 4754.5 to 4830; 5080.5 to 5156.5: 0.94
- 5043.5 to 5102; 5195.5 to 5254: 0.96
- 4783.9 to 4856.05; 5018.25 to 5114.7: 0.97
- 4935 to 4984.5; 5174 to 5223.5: 0.82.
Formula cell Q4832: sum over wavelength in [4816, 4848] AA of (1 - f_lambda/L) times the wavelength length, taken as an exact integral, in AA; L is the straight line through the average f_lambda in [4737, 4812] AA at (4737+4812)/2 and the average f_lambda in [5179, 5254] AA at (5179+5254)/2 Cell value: 1.0 AA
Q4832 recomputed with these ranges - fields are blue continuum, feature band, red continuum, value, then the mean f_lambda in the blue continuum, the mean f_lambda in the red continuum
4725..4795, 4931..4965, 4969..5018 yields -0.8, 18.4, 19.2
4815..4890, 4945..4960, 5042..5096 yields -1.9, 17.6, 18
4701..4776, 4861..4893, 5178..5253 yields 1.1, 18.2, 17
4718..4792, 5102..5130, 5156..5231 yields -2.6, 18.3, 16.2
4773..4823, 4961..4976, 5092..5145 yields -1.7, 18.8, 17.7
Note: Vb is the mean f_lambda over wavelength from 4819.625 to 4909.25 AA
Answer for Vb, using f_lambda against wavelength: 17.7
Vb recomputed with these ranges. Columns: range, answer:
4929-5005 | 19.7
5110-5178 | 16.8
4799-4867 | 17.8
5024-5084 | 18.1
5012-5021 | 16.5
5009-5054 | 17.7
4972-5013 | 19.4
